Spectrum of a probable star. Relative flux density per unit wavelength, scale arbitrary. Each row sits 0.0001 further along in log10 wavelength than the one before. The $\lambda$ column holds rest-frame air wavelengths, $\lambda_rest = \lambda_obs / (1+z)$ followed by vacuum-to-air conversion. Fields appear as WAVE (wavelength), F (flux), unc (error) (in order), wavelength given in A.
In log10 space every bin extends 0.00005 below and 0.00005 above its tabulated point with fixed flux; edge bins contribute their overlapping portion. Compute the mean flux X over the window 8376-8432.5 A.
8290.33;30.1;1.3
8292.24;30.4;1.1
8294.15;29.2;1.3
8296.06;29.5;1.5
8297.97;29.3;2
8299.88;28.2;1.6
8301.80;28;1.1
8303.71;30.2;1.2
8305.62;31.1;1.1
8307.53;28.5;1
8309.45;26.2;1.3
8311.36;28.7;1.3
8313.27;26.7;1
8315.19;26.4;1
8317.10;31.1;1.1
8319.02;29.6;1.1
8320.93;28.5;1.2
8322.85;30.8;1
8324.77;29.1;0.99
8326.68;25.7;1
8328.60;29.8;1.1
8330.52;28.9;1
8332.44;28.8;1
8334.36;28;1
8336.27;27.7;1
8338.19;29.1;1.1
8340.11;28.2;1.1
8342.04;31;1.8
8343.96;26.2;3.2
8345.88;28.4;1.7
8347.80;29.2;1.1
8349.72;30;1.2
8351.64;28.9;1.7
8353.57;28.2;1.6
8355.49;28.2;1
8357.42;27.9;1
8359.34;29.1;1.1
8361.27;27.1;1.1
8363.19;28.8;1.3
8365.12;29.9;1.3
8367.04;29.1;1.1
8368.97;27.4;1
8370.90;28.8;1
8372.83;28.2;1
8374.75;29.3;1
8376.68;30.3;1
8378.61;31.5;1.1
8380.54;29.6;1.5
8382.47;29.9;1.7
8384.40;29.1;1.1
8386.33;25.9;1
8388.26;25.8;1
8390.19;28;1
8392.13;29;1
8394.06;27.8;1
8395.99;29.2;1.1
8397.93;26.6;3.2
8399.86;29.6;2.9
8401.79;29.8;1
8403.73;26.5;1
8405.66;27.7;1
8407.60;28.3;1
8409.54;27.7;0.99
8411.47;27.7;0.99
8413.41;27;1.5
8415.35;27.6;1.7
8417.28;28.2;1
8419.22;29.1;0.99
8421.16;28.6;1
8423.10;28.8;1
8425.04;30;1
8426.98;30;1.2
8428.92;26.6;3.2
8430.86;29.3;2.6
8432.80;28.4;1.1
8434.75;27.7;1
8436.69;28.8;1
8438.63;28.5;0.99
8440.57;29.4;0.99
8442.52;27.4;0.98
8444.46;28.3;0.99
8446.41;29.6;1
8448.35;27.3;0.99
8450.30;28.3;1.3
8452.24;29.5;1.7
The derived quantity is 28.4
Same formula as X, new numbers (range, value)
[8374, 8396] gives 28.8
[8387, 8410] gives 28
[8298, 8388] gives 28.7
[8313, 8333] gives 28.7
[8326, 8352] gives 28.6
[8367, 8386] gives 29.2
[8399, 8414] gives 28.1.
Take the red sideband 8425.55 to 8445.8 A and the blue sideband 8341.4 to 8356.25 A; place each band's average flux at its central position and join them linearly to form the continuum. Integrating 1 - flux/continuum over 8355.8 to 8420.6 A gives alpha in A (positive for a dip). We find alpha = 0.5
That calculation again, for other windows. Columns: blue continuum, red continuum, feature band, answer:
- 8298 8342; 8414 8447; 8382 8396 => 0.32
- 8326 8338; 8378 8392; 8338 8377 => -0.44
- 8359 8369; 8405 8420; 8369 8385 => -0.58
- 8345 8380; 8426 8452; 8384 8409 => 0.70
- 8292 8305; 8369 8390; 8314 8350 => 0.38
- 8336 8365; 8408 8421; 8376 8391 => -0.25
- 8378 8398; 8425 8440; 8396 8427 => 0.24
